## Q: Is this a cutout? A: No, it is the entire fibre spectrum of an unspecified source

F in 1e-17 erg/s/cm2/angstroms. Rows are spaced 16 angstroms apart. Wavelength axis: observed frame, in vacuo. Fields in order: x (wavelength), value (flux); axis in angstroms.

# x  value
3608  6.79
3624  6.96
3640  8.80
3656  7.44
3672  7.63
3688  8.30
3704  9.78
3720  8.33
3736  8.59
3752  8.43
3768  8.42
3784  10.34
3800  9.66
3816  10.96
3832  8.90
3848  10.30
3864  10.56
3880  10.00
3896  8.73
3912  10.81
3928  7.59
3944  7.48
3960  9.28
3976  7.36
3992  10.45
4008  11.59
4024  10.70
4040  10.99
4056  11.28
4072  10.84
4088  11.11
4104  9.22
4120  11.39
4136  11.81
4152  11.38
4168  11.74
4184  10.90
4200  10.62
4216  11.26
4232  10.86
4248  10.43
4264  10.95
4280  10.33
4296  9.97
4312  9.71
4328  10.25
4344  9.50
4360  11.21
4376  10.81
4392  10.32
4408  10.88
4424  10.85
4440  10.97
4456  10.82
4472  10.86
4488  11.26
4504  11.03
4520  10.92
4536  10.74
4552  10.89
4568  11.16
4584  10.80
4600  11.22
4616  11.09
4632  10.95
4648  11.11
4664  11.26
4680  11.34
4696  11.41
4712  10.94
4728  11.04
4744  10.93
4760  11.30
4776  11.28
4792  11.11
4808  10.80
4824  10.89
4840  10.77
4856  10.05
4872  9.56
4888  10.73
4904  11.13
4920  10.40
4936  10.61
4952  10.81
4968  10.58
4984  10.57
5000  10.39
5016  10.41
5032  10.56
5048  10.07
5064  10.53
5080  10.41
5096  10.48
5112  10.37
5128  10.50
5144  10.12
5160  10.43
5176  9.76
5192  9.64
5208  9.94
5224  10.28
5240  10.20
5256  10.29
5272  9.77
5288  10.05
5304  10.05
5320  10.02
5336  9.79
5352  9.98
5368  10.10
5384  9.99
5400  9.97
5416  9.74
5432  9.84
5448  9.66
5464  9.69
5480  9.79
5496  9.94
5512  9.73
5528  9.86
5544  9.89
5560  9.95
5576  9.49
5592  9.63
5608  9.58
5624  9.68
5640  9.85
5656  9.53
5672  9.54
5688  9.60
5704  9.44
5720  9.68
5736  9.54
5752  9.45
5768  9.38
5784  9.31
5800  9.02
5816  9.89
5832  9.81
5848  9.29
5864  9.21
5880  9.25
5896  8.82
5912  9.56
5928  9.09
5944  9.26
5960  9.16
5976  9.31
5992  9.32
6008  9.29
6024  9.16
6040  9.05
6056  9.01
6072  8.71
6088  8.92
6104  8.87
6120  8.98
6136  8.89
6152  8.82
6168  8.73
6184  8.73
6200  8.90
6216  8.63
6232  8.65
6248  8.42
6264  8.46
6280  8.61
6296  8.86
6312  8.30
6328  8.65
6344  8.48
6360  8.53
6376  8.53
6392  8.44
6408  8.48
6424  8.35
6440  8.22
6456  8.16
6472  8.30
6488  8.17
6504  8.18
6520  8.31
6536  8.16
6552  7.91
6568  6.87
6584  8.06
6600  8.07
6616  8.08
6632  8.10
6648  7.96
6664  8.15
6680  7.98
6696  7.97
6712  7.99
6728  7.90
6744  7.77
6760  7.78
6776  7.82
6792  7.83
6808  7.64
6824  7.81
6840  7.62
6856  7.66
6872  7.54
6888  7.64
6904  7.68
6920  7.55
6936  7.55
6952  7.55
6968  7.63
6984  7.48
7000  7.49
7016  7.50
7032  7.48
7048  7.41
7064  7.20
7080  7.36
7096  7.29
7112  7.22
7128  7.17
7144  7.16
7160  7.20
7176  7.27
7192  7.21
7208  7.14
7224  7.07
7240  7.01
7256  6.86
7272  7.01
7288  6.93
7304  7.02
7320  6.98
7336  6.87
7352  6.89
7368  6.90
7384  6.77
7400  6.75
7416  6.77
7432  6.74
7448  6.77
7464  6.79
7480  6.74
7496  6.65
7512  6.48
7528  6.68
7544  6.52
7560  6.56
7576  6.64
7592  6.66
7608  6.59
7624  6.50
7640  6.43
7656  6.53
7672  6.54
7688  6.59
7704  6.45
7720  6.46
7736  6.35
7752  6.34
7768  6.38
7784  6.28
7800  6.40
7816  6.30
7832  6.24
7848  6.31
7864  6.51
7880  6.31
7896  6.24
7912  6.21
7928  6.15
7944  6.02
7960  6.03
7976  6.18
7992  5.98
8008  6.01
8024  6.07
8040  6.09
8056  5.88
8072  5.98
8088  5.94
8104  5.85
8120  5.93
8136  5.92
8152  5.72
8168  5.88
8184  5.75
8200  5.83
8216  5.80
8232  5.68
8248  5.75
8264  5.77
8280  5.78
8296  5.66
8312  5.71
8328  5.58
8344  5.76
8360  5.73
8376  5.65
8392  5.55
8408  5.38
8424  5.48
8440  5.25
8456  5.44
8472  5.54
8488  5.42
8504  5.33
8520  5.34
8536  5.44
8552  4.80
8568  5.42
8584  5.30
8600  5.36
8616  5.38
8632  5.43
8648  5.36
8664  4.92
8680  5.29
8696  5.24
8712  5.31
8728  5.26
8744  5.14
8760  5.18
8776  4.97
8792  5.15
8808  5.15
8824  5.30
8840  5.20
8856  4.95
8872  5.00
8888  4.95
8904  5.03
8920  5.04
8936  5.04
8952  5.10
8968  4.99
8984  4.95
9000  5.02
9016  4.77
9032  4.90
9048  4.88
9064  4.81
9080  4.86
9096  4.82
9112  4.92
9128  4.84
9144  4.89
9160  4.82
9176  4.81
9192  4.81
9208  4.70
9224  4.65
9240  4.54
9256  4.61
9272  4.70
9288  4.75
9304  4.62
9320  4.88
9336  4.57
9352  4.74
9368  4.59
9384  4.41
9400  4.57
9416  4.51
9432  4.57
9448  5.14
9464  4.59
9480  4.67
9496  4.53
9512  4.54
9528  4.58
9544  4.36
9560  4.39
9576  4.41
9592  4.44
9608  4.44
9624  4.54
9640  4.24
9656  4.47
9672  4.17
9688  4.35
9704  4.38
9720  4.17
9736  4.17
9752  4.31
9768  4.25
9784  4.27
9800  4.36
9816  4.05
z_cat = 0.00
